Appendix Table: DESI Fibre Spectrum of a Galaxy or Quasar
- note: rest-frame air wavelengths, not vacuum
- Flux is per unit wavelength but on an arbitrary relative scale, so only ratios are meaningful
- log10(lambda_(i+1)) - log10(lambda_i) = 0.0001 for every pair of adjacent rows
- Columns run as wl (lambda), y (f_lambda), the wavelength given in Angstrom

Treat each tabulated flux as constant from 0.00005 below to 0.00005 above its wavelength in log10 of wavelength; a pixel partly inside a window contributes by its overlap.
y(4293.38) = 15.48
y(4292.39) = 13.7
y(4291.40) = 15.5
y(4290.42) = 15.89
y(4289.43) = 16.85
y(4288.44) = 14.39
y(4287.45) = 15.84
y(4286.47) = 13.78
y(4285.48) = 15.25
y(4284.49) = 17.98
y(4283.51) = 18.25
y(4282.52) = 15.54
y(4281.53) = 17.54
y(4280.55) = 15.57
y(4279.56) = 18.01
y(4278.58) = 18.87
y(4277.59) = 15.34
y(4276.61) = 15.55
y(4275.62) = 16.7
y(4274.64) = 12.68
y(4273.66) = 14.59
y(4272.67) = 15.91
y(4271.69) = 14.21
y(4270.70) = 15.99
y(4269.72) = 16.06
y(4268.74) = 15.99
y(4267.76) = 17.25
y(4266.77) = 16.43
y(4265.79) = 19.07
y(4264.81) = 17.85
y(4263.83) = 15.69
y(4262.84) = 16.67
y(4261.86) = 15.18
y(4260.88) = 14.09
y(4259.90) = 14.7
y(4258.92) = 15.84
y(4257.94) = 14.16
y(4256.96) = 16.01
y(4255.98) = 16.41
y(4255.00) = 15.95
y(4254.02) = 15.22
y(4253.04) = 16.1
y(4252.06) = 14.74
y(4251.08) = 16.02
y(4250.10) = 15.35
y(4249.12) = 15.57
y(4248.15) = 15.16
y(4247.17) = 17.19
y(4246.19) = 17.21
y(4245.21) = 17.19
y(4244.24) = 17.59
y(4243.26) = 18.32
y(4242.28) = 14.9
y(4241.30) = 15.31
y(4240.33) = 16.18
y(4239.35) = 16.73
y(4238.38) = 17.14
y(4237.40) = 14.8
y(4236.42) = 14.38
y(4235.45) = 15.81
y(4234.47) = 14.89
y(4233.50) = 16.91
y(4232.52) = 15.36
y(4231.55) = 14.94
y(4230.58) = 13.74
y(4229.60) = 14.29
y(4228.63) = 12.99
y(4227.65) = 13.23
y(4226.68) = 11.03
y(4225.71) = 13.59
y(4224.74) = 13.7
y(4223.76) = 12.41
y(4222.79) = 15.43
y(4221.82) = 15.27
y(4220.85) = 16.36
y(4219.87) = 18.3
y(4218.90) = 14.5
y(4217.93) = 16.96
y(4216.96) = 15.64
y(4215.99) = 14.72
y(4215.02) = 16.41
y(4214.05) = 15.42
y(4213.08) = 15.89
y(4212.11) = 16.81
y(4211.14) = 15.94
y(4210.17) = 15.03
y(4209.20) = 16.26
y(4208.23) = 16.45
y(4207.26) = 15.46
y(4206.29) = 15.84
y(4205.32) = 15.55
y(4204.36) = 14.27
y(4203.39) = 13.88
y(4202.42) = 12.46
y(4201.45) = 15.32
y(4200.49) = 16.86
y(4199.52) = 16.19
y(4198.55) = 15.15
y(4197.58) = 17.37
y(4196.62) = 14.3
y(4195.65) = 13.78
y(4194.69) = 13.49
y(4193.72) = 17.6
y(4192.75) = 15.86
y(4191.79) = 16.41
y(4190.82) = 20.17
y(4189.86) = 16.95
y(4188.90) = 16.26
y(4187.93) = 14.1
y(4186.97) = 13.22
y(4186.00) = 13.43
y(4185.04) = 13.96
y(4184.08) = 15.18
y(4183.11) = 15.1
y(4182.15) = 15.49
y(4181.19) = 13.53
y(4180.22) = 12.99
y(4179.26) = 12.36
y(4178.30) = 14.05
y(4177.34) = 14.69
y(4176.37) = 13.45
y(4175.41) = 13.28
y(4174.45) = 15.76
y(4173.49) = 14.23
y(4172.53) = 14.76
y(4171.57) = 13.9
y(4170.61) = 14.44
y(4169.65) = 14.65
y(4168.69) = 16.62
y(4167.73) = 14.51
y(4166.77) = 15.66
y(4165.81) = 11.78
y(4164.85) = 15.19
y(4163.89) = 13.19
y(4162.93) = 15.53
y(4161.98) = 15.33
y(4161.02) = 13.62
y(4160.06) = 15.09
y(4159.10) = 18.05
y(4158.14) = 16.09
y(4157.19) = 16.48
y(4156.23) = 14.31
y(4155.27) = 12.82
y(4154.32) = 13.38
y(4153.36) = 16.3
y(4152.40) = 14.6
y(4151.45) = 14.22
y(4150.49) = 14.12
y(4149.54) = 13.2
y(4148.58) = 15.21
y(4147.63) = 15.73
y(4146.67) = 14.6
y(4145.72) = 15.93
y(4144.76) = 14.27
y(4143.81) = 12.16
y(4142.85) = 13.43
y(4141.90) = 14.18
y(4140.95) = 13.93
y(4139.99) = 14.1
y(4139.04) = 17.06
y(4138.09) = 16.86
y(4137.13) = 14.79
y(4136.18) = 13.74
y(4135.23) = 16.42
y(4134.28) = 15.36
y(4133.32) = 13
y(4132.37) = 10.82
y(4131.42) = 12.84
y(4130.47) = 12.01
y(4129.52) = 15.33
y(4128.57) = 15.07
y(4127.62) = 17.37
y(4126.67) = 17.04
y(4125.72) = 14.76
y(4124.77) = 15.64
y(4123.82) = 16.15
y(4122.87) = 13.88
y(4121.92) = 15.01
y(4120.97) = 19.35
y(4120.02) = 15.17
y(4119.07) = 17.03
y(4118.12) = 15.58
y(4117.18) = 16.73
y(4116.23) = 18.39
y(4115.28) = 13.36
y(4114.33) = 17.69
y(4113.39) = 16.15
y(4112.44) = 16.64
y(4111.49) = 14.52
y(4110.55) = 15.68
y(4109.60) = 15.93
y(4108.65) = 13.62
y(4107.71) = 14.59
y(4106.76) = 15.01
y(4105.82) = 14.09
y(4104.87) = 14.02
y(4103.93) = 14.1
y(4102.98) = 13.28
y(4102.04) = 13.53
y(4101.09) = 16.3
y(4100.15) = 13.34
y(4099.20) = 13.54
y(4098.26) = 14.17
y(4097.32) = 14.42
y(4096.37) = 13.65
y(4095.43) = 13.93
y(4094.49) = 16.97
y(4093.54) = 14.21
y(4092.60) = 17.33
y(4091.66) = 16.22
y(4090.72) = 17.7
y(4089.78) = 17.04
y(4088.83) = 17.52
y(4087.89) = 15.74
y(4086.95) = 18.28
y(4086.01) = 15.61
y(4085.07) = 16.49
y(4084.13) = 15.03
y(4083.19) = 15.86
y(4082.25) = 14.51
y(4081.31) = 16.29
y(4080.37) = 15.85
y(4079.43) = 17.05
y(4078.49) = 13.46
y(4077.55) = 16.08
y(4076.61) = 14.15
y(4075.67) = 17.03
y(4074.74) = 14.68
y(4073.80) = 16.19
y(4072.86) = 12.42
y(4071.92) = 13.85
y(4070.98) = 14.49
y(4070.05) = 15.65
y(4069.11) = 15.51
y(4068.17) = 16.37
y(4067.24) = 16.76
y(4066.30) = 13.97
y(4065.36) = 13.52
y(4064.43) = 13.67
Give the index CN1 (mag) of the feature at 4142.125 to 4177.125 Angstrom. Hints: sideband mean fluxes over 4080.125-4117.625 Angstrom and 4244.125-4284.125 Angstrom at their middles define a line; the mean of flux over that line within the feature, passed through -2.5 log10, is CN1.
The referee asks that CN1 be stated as 0.08 mag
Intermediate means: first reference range 15.4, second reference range 16.1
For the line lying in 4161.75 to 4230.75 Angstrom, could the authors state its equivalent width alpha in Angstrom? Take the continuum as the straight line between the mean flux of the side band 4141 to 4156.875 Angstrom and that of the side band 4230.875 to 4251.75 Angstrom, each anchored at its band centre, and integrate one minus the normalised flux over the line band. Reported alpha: 1.1 Angstrom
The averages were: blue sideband 14.3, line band 14.9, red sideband 16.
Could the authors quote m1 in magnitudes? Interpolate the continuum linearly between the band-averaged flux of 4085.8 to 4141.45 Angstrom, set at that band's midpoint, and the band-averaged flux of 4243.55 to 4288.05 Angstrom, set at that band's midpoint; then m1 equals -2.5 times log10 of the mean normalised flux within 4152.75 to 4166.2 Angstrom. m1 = 0.05 mag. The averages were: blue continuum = 15.3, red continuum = 16.1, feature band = 14.8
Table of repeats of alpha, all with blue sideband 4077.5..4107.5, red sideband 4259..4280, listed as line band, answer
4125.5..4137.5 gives 0.76 Angstrom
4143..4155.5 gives 0.95 Angstrom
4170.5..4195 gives 1.36 Angstrom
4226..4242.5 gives 1.09 Angstrom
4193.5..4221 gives 0.37 Angstrom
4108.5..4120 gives -0.43 Angstrom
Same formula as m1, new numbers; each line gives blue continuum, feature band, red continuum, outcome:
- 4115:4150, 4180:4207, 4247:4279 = 0.01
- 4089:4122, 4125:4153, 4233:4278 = 0.07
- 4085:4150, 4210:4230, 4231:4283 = 0.06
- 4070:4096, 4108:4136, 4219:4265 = 0.02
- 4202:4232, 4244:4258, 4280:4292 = -0.04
